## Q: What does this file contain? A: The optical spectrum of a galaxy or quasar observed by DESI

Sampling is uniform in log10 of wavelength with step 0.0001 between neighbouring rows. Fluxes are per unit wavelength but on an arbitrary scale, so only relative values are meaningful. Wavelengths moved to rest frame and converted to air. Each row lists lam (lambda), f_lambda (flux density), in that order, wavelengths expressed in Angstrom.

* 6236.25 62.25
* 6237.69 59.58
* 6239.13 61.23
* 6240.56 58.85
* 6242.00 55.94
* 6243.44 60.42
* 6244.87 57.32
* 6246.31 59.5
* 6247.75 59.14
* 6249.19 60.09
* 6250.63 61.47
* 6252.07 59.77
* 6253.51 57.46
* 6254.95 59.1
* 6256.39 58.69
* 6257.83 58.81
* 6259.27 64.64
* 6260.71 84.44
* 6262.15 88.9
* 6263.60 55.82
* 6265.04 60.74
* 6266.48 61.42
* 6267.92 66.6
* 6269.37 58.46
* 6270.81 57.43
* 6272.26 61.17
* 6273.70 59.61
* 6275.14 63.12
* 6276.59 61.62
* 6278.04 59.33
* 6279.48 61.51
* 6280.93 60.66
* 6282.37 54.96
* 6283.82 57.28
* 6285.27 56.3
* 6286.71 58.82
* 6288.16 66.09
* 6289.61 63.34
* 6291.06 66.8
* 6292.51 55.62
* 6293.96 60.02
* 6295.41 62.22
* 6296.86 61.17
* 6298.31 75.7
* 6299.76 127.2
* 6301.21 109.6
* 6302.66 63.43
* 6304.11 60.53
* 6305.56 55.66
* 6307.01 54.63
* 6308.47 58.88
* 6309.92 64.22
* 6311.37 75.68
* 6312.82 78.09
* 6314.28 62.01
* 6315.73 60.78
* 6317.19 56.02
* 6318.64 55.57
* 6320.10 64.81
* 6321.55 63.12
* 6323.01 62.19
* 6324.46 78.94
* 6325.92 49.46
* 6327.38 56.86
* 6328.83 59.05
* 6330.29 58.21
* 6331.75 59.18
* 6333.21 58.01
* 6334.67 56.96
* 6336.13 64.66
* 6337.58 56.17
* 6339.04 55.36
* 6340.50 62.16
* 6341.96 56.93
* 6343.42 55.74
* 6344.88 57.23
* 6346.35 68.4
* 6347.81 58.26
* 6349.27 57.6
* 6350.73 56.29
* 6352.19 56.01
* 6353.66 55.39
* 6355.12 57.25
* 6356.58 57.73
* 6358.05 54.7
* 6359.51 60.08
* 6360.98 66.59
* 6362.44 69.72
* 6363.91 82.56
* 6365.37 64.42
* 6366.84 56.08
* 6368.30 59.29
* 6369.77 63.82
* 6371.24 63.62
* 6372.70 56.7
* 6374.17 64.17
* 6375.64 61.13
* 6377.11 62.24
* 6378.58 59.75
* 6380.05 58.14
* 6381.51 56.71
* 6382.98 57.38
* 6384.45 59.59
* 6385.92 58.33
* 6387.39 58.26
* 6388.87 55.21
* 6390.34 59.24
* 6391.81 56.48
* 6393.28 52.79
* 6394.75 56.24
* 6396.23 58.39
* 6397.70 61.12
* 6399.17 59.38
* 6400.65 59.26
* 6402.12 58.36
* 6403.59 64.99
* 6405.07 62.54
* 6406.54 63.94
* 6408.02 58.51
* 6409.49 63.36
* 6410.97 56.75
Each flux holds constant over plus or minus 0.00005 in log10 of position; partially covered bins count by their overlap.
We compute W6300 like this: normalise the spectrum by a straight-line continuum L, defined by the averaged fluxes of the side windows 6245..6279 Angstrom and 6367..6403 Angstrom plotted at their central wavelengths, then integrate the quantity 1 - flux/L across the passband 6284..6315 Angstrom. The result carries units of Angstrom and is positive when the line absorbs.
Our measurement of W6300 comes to -3.5 Angstrom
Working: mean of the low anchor 62.4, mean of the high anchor 59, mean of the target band 68.2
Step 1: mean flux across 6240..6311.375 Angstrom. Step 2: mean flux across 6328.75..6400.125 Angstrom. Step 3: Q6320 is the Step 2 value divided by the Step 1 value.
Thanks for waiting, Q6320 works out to 0.9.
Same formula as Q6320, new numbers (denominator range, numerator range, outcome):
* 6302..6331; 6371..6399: 0.95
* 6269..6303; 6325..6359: 0.88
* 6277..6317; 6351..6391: 0.91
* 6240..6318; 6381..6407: 0.92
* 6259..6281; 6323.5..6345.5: 0.92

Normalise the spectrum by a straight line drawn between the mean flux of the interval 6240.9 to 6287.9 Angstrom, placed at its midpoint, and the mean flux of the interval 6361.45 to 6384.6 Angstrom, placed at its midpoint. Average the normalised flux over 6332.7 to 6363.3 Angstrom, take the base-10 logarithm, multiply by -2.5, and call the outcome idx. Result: 0.05 mag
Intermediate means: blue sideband 61.3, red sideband 62.3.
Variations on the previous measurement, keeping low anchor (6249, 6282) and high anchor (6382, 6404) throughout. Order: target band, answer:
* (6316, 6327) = -0.010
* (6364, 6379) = -0.056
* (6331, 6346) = 0.030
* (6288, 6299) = -0.035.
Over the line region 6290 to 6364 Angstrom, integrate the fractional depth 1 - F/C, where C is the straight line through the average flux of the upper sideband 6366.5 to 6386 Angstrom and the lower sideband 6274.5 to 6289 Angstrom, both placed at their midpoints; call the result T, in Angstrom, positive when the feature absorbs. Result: -4.2 Angstrom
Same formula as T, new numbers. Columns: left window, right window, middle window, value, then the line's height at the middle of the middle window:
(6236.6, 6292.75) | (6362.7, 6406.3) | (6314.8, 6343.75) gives 0.6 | 60.8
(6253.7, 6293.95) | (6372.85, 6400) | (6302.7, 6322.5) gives -0.5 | 60.9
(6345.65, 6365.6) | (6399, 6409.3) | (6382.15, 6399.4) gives 1.0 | 61.4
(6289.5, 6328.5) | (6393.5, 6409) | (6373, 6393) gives 0.9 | 61.4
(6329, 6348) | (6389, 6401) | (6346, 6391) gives -1.6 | 58.3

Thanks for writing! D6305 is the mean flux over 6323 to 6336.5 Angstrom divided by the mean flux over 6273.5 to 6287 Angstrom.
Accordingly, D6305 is 1.01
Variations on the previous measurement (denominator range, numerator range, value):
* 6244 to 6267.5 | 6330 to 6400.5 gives 0.95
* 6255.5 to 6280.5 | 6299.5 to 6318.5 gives 1.09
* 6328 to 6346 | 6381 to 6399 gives 0.98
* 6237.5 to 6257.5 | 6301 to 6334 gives 1.06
